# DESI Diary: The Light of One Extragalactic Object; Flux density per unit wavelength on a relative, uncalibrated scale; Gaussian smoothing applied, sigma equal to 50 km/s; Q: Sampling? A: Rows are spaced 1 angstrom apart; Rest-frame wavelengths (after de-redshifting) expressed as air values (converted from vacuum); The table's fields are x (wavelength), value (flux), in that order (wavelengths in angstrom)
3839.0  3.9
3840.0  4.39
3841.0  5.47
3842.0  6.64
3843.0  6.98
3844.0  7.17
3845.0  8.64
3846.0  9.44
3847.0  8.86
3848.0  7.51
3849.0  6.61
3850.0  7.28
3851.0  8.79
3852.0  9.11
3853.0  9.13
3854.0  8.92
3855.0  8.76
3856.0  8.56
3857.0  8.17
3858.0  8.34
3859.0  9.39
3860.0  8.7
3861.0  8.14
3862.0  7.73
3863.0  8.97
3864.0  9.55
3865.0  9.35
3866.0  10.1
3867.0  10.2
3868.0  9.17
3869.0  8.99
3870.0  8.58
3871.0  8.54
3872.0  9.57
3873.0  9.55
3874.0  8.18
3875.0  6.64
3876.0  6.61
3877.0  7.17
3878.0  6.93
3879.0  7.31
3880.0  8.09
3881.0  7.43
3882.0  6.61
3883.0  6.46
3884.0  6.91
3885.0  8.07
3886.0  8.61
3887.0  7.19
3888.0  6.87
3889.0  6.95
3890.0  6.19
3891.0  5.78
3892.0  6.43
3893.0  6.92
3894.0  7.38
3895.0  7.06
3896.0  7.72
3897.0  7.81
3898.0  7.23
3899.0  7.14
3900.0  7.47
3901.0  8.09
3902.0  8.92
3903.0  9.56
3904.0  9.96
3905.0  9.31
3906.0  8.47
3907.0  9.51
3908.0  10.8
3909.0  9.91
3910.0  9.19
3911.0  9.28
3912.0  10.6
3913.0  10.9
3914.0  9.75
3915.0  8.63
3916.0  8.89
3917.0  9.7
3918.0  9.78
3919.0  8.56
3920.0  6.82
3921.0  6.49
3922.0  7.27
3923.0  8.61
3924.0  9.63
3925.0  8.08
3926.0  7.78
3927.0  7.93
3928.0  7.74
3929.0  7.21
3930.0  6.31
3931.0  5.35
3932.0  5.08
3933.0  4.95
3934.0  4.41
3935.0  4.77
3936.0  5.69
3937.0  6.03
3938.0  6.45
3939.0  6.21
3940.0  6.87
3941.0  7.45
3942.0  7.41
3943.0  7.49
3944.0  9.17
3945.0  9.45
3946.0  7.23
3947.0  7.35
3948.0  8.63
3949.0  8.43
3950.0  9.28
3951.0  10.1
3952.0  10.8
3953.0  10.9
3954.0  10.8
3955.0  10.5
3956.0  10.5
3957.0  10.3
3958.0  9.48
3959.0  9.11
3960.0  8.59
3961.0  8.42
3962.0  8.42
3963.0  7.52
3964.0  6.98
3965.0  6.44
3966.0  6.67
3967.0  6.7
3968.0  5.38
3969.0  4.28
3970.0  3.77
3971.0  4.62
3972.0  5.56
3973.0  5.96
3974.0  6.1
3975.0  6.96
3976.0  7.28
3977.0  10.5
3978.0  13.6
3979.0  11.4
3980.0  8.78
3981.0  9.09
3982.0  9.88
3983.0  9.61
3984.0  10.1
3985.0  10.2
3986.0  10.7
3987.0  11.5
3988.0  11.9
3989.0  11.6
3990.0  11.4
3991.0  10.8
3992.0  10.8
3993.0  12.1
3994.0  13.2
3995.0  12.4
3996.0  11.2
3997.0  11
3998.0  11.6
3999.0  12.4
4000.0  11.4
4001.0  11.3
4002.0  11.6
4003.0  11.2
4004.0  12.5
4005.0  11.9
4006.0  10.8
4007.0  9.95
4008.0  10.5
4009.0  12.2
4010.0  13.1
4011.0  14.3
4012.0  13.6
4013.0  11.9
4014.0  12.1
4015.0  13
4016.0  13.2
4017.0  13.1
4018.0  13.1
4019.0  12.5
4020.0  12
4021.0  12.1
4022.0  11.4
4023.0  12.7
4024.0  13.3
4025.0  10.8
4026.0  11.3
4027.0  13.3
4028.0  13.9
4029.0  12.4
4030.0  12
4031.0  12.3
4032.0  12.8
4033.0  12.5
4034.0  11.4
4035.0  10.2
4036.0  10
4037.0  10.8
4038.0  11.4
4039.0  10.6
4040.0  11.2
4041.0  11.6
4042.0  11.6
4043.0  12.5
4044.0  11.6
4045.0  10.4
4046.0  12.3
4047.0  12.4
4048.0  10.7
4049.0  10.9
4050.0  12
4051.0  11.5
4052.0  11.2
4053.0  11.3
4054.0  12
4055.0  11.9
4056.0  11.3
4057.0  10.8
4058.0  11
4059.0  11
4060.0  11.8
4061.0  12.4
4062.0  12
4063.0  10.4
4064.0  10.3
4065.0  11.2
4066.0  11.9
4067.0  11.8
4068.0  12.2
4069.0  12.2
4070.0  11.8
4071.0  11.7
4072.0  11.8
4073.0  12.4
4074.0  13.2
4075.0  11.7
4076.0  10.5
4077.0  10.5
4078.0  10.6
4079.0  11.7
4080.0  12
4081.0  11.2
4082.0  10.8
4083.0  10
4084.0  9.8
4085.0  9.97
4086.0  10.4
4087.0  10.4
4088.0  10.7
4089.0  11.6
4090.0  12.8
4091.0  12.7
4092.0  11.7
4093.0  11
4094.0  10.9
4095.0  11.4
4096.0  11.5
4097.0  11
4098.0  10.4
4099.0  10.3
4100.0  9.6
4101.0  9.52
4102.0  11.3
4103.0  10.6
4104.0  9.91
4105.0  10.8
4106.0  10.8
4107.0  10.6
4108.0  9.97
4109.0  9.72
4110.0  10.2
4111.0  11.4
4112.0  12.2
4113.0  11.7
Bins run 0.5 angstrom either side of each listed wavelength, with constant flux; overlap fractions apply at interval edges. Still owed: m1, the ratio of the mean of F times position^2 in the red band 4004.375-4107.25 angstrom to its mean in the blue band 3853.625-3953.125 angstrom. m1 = 1.55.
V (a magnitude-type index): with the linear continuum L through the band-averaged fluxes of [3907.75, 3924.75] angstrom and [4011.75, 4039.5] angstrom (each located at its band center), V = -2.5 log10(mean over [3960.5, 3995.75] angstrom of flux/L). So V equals 0.22 mag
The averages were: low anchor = 9.07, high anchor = 12.1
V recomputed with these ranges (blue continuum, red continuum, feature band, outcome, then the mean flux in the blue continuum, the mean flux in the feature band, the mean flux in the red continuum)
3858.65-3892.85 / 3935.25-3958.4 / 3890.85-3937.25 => 0.04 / 7.95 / 7.92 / 8.5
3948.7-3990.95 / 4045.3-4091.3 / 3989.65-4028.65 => -0.22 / 8.84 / 12.1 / 11.4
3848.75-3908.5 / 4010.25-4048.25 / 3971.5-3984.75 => 0.21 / 8.14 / 8.86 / 12.1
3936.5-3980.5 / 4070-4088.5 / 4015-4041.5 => -0.22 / 8.04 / 12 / 11.1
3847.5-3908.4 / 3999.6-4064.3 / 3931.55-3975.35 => 0.31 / 8.12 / 7.44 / 11.8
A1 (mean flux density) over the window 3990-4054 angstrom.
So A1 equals 11.9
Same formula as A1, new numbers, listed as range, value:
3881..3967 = 8.01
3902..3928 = 8.99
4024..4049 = 11.7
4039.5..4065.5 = 11.4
